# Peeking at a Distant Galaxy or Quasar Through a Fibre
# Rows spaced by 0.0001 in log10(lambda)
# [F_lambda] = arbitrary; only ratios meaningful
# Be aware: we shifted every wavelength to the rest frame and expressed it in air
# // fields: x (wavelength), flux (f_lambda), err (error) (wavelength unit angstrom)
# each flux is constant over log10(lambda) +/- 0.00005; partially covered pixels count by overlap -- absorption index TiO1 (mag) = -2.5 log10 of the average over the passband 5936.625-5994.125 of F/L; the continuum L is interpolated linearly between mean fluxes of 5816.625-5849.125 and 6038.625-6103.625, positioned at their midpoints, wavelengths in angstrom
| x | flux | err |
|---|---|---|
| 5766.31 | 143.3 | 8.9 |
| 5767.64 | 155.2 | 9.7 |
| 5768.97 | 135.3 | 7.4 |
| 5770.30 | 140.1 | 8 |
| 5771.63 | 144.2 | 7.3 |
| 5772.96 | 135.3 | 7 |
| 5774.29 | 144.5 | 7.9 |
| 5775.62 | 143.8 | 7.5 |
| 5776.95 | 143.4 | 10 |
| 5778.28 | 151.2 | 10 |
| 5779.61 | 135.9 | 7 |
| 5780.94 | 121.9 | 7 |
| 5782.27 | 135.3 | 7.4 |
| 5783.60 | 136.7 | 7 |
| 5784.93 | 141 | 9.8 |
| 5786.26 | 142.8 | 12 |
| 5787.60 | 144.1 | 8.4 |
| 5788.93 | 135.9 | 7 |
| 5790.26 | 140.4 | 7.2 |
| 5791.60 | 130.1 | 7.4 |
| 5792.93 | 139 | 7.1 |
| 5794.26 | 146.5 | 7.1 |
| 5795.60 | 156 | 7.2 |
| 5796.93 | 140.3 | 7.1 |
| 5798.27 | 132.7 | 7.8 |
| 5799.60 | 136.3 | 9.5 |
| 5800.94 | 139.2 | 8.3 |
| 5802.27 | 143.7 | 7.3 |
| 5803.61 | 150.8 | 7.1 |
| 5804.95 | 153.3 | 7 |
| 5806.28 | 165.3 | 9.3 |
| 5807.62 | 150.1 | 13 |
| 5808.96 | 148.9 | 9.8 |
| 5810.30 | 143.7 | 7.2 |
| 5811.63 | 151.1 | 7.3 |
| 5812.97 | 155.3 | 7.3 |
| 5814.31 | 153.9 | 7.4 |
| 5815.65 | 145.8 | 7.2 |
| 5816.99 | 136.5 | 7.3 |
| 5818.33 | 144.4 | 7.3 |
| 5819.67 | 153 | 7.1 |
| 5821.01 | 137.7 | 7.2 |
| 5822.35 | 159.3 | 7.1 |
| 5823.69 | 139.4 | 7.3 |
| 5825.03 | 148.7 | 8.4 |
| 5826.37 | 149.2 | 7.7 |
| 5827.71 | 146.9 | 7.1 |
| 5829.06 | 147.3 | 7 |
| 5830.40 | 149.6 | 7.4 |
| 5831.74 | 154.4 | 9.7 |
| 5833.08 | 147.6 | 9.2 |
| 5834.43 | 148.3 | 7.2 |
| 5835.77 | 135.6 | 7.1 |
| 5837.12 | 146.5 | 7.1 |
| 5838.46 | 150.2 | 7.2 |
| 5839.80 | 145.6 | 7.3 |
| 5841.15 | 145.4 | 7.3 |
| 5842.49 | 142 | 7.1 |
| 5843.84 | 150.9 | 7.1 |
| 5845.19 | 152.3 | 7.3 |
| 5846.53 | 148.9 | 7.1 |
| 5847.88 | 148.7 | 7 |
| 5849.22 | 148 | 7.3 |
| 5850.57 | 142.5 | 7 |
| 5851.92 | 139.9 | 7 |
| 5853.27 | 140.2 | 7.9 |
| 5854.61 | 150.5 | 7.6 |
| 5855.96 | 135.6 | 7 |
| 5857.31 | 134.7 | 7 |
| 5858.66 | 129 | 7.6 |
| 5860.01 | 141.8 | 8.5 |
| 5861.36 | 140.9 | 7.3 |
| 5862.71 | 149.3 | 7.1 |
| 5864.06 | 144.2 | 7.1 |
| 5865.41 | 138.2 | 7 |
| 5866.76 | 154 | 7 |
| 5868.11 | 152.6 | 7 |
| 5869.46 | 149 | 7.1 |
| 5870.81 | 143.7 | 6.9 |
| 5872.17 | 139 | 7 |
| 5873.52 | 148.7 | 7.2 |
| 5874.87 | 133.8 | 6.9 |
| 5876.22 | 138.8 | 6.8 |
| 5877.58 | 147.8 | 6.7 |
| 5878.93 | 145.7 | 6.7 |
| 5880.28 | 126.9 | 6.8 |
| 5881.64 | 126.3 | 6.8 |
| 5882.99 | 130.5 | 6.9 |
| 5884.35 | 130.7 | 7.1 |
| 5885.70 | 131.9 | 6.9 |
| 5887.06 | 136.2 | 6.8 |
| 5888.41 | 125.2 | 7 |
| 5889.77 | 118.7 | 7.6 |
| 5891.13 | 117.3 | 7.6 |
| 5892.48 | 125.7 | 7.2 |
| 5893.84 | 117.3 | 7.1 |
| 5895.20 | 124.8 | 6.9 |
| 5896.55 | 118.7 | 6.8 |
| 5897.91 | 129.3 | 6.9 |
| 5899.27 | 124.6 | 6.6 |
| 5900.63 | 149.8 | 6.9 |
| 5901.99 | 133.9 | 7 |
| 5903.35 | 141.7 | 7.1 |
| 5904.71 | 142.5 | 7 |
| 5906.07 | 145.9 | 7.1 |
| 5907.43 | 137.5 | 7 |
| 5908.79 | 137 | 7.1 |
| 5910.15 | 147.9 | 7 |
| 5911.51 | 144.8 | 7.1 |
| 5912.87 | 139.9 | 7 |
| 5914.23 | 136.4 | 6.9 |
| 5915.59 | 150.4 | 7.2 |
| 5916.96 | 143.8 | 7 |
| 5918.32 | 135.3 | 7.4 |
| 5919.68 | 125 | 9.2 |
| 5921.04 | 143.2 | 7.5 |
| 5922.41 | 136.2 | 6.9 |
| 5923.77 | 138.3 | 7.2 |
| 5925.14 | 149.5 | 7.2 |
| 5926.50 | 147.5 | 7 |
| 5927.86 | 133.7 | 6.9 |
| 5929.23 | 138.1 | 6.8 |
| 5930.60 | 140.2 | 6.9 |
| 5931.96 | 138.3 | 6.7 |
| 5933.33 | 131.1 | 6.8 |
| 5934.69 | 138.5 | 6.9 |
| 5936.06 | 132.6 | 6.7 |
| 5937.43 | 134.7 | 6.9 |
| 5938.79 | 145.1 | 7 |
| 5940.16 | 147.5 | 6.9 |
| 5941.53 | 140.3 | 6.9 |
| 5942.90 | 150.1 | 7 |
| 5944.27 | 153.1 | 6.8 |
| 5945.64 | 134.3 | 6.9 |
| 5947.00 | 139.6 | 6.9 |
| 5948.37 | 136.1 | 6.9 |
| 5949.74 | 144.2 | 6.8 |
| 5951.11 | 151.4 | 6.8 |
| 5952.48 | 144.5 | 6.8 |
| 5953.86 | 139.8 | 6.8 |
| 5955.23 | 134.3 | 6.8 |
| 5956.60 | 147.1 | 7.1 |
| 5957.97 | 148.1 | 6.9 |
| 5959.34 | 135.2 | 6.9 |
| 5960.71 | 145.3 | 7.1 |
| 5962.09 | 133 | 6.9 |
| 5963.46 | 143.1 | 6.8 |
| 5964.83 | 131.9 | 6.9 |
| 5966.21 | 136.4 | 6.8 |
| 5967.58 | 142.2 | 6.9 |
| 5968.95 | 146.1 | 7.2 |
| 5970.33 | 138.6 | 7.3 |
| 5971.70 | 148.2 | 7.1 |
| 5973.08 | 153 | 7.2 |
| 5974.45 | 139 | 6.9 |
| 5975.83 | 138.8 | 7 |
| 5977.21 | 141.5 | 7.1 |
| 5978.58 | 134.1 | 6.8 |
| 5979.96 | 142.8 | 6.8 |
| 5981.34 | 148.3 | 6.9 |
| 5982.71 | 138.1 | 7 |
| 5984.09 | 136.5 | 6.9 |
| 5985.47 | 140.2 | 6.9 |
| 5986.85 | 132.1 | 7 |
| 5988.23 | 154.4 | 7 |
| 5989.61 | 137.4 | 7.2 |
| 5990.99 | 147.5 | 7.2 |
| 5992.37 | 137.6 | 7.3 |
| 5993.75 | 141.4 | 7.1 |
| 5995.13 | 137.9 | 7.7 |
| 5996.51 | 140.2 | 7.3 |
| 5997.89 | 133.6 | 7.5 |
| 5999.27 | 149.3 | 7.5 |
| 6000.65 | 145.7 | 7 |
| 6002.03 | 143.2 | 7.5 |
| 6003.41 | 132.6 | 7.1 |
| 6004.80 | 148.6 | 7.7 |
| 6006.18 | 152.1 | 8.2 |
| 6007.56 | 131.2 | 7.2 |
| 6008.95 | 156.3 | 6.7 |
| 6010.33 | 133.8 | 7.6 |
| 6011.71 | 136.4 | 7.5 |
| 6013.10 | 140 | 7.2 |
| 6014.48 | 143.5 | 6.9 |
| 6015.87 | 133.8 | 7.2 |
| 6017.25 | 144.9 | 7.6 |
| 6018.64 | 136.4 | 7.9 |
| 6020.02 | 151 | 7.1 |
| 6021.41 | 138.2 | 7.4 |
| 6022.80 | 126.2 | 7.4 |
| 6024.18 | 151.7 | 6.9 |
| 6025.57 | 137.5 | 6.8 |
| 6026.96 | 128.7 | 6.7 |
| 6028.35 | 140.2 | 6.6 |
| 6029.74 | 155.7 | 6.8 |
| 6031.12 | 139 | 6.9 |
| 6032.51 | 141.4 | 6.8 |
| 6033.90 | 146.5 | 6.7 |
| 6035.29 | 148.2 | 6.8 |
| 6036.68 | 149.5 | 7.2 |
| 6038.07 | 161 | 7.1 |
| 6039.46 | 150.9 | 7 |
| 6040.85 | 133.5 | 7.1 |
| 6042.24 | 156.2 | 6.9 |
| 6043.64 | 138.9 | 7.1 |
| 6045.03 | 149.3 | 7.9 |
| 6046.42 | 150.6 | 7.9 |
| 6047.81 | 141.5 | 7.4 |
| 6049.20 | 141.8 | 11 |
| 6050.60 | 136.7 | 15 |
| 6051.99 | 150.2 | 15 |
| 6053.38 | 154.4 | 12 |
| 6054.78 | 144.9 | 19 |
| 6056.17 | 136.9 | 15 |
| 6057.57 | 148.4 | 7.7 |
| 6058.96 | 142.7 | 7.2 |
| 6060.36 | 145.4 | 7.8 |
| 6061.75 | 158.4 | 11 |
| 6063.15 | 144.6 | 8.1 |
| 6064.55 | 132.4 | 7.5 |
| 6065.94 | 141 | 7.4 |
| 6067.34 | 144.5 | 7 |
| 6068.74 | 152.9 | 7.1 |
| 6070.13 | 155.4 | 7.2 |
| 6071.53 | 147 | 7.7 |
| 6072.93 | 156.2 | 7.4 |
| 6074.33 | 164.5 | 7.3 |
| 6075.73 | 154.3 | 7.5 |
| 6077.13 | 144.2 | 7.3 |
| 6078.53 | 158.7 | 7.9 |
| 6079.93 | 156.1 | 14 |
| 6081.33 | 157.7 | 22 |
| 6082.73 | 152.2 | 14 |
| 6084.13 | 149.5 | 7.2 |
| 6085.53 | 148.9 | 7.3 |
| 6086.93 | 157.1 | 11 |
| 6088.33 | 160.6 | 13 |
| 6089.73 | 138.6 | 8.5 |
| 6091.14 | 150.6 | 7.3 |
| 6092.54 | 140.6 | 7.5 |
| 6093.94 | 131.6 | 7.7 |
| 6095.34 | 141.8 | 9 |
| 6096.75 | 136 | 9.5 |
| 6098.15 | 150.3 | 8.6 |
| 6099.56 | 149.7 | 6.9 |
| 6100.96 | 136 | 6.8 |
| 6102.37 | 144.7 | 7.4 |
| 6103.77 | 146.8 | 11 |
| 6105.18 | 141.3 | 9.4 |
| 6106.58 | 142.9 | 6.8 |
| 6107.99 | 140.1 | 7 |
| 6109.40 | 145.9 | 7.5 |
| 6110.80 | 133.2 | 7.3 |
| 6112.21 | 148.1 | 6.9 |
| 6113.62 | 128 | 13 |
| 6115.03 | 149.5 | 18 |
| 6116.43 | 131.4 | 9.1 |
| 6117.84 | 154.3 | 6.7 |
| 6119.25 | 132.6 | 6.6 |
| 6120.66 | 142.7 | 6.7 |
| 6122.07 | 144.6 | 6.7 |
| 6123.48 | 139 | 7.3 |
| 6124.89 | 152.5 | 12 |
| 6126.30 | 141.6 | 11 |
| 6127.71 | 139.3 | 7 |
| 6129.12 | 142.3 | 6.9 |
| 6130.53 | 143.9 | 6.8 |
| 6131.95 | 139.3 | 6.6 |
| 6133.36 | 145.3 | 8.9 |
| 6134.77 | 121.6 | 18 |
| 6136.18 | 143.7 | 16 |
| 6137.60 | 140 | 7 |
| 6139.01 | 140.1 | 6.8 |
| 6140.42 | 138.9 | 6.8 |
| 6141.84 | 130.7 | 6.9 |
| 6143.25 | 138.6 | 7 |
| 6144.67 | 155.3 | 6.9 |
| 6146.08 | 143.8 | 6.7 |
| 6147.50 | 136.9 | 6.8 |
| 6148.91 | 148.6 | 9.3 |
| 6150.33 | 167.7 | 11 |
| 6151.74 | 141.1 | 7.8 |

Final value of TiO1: 0.04 mag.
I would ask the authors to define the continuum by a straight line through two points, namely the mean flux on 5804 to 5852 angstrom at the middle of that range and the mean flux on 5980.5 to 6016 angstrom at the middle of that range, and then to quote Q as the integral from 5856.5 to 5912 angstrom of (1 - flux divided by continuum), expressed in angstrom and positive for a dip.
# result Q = 3.57 angstrom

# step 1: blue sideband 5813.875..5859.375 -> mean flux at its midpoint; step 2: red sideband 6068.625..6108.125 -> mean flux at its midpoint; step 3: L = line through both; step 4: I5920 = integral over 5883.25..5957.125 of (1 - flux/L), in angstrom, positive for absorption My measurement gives 4.6 angstrom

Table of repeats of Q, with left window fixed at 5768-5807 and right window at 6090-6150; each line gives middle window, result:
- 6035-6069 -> -1.06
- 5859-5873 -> -0.32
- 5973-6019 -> 0.18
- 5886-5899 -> 1.63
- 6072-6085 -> -1.19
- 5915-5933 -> 0.25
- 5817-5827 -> -0.35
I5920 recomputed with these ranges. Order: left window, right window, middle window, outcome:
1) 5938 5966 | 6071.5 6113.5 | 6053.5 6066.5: 0.1 angstrom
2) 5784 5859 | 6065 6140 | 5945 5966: 0.7 angstrom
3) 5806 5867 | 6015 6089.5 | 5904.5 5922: 0.7 angstrom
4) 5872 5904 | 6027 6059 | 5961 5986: -0.2 angstrom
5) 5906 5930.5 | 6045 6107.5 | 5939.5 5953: -0.2 angstrom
